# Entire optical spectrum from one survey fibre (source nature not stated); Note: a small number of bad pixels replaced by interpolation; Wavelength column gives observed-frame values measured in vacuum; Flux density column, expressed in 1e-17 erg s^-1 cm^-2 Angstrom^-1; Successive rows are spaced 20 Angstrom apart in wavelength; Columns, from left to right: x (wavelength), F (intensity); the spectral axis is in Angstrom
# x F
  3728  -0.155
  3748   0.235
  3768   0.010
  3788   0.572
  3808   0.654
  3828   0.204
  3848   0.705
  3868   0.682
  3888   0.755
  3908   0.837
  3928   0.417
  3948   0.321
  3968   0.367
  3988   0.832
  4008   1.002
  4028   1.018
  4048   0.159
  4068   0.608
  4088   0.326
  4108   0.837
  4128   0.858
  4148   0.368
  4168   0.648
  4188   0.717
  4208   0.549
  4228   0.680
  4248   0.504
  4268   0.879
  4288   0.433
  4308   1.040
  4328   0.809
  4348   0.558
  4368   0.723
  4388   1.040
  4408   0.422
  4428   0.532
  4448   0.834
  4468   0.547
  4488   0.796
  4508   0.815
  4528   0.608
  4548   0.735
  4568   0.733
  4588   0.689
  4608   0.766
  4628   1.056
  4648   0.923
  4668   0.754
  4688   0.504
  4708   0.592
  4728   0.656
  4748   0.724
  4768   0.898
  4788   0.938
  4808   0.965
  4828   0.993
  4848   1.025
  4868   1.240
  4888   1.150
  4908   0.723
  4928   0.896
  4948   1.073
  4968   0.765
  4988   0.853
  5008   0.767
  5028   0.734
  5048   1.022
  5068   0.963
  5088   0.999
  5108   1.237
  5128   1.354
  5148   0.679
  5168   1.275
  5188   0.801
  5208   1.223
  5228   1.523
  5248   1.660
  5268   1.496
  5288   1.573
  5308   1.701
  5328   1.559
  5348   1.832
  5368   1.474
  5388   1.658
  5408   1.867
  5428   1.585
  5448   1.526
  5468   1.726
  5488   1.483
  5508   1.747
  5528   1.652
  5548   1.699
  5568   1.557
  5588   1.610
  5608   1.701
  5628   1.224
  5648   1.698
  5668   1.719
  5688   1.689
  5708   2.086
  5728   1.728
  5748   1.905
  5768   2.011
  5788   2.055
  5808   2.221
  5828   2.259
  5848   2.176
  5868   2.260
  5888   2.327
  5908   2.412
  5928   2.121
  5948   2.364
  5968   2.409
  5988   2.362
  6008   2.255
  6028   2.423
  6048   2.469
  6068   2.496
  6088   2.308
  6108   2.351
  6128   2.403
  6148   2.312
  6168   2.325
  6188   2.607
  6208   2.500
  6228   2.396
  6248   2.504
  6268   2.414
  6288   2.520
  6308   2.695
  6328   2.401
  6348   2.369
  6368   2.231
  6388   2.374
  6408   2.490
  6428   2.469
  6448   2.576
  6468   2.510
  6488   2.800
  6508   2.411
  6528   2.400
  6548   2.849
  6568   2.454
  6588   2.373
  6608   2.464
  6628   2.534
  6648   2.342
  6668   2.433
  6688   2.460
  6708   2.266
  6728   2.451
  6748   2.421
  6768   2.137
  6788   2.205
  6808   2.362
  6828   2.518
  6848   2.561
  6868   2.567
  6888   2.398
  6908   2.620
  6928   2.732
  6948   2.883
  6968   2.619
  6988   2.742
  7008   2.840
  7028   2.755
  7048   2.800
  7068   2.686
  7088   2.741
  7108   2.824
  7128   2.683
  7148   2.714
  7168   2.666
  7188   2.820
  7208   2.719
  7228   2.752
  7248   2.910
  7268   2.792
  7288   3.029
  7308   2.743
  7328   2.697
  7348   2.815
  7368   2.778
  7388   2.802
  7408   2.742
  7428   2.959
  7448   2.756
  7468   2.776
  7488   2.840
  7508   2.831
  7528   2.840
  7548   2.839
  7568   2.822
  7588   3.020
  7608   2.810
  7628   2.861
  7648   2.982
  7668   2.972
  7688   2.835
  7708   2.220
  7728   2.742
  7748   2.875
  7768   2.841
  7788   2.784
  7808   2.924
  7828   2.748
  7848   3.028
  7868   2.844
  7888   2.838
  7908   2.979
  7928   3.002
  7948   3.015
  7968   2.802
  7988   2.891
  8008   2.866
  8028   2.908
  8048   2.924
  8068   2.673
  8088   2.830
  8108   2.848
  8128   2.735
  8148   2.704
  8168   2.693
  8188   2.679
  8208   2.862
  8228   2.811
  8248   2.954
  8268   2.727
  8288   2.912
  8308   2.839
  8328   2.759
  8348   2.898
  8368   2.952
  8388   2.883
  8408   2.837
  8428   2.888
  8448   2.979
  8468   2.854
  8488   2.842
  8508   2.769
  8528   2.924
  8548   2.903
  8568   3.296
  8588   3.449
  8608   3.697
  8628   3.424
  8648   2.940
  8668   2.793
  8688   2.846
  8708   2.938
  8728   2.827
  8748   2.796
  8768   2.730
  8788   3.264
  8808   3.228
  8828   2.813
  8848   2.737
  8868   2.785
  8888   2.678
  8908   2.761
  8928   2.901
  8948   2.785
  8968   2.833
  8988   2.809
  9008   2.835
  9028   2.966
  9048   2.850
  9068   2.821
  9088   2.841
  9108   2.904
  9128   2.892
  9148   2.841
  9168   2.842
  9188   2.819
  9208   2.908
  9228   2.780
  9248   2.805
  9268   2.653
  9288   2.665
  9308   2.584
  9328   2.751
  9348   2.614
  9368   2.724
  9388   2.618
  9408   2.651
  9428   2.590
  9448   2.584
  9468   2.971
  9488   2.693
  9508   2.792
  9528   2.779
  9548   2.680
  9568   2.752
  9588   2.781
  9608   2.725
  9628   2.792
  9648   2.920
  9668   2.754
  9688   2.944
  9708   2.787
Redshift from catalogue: 0.308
